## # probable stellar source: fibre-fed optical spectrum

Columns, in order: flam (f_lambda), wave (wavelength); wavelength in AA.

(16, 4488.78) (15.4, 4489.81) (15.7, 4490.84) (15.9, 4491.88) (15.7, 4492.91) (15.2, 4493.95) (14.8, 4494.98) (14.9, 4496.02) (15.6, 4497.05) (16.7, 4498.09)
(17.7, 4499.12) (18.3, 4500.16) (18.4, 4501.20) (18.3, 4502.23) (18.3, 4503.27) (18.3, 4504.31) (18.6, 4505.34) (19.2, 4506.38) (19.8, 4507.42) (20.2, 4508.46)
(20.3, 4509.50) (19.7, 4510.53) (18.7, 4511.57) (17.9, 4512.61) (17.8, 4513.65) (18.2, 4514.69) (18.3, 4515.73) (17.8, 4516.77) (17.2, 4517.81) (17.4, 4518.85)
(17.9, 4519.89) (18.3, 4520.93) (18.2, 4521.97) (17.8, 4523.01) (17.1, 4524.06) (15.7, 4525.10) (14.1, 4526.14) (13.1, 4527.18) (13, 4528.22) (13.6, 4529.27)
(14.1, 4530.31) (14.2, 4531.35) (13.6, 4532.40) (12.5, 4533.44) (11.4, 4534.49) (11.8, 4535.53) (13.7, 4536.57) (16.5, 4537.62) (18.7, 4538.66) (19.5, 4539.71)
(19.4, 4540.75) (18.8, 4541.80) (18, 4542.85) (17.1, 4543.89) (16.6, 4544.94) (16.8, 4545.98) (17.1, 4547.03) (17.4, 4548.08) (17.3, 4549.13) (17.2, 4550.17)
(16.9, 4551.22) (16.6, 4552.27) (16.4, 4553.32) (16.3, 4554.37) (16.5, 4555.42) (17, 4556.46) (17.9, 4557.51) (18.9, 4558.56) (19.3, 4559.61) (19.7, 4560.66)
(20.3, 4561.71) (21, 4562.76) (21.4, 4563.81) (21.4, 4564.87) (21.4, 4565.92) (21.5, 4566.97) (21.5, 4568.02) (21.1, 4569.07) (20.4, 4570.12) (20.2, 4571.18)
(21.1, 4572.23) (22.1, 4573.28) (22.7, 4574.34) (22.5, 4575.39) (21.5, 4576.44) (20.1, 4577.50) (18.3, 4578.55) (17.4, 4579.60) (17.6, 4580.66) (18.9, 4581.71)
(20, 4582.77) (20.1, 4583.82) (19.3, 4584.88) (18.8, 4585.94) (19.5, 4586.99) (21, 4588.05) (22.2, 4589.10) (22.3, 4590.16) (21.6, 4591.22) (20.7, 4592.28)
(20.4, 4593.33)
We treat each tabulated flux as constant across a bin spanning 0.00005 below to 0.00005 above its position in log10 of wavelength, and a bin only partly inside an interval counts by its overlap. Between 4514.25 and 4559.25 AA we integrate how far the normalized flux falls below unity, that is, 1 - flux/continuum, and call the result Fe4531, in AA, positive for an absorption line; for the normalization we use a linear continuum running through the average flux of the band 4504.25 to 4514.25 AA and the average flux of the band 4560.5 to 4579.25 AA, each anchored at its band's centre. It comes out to 7.96 AA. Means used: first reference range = 19.1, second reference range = 21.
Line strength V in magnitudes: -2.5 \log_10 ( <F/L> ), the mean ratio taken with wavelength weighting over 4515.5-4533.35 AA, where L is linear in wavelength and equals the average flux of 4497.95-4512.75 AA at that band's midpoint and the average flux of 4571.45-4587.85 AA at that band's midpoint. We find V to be 0.20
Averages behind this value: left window 18.8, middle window 15.8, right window 20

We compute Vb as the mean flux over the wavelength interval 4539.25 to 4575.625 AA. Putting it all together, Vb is 19.1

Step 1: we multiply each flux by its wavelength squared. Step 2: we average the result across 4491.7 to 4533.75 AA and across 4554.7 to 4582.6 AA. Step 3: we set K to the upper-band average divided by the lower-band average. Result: 1.21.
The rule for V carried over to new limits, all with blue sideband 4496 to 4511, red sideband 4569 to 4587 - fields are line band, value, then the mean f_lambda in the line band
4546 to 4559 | 0.143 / 17.1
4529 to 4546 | 0.219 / 15.7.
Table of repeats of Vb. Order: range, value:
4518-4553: 16.1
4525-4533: 13.8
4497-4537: 16.8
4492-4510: 17.6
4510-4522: 18.1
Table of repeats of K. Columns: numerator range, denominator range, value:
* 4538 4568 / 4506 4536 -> 1.14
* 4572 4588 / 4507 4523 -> 1.11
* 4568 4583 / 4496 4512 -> 1.14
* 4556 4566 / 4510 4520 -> 1.11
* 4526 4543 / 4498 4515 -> 0.81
